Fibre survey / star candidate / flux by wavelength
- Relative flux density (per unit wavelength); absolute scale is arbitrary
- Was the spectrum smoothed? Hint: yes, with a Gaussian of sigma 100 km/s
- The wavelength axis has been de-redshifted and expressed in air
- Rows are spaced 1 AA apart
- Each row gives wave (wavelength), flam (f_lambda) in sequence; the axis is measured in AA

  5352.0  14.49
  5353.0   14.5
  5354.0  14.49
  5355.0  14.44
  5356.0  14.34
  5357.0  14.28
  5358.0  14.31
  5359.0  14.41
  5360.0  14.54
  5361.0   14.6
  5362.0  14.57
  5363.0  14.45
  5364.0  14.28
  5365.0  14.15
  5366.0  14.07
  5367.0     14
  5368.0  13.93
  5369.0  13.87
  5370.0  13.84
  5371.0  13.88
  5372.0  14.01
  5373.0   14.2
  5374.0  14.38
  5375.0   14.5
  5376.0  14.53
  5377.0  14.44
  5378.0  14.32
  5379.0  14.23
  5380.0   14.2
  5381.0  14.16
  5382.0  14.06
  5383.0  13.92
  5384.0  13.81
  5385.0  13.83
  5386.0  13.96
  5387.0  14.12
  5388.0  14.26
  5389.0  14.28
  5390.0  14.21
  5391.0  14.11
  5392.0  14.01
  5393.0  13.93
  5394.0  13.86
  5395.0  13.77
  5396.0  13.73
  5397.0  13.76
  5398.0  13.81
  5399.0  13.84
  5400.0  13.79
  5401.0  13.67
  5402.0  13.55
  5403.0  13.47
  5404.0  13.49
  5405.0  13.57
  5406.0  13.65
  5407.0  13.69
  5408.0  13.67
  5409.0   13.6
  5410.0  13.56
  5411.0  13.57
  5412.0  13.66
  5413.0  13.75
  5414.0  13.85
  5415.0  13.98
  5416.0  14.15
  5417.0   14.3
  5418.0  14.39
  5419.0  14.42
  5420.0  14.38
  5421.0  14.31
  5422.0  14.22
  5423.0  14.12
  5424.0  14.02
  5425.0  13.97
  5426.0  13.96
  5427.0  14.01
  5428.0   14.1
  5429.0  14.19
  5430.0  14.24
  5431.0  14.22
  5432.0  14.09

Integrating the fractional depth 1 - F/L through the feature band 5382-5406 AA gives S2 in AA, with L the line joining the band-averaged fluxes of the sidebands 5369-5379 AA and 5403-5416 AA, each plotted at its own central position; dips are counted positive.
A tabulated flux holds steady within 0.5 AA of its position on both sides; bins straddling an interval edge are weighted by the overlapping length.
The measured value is 0.1 AA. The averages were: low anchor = 14.2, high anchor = 13.7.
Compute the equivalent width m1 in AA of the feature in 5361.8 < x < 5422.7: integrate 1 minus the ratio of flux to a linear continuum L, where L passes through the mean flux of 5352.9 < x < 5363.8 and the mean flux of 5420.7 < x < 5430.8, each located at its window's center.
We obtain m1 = 1.19 AA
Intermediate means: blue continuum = 14.4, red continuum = 14.1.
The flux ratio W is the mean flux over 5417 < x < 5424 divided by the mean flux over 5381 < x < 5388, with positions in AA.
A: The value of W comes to 1.02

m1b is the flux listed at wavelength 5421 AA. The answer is 14.31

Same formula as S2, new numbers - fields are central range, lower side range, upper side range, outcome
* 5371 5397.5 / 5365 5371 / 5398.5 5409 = -0.55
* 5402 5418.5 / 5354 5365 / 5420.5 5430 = 0.48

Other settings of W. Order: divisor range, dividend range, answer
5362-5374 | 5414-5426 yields 1.01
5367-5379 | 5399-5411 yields 0.96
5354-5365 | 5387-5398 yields 0.97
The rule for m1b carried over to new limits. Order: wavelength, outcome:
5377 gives 14.44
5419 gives 14.42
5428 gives 14.1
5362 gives 14.57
